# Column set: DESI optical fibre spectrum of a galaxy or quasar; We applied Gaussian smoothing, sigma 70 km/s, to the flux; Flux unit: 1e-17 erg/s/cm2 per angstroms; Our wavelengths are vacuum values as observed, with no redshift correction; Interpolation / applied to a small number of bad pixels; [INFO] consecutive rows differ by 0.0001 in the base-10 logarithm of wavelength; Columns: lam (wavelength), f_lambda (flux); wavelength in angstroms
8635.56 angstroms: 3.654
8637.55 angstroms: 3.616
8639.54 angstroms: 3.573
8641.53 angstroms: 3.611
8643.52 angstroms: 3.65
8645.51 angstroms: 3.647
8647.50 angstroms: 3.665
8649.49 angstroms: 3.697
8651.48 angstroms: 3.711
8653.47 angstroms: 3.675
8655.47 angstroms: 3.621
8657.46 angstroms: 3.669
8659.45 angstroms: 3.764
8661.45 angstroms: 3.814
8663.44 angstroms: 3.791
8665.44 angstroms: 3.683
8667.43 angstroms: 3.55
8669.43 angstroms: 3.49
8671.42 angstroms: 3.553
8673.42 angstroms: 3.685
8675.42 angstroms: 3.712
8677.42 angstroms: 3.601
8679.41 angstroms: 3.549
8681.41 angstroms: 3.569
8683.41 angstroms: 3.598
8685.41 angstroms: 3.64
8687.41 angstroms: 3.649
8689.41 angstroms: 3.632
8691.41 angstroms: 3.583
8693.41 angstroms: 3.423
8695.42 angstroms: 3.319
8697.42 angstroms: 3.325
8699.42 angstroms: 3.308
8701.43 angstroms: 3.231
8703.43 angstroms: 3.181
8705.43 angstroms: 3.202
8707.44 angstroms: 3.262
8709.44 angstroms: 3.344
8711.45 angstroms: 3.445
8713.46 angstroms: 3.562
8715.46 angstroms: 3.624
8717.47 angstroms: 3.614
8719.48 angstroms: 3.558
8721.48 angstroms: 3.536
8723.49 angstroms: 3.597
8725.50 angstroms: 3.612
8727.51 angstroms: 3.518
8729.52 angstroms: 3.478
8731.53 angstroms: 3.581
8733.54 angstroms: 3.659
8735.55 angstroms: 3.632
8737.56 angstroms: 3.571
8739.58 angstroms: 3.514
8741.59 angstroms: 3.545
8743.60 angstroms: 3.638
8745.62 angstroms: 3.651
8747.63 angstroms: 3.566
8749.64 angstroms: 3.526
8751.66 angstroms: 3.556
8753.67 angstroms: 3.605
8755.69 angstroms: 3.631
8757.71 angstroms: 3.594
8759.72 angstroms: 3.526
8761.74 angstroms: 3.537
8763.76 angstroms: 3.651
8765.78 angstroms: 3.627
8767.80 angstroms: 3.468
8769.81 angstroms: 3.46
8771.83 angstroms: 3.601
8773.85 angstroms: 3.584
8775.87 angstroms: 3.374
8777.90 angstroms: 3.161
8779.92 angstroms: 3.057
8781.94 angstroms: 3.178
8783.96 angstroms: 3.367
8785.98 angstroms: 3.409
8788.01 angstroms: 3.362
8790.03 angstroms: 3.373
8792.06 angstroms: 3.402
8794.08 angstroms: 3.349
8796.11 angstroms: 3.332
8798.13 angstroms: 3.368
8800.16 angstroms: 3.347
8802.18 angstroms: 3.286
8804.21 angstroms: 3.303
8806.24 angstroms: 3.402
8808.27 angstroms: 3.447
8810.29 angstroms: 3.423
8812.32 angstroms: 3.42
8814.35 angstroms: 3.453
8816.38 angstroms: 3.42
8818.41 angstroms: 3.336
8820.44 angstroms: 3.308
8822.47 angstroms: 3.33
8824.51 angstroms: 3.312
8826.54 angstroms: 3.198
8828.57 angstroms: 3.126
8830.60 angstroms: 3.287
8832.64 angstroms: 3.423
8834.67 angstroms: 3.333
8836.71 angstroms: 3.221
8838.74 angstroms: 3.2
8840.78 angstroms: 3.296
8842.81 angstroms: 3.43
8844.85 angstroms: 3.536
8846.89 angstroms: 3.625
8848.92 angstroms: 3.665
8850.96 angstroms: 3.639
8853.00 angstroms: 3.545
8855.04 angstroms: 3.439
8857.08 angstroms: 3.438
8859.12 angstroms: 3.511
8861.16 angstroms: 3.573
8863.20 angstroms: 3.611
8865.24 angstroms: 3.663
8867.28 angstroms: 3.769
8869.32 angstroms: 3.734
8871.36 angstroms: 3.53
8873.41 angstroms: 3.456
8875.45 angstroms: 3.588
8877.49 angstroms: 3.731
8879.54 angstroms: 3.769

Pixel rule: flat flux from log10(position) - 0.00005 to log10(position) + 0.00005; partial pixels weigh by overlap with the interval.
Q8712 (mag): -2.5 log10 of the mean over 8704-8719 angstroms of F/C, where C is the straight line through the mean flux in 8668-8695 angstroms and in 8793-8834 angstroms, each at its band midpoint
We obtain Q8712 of 0.03 mag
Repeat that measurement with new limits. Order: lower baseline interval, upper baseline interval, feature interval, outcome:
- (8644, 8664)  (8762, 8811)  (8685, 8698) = 0.03 mag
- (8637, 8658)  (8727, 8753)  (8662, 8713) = 0.04 mag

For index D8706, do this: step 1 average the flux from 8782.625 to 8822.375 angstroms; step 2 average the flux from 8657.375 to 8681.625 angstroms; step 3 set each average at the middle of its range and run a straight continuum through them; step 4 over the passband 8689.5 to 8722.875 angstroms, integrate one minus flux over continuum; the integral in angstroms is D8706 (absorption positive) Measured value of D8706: 1.5 angstroms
